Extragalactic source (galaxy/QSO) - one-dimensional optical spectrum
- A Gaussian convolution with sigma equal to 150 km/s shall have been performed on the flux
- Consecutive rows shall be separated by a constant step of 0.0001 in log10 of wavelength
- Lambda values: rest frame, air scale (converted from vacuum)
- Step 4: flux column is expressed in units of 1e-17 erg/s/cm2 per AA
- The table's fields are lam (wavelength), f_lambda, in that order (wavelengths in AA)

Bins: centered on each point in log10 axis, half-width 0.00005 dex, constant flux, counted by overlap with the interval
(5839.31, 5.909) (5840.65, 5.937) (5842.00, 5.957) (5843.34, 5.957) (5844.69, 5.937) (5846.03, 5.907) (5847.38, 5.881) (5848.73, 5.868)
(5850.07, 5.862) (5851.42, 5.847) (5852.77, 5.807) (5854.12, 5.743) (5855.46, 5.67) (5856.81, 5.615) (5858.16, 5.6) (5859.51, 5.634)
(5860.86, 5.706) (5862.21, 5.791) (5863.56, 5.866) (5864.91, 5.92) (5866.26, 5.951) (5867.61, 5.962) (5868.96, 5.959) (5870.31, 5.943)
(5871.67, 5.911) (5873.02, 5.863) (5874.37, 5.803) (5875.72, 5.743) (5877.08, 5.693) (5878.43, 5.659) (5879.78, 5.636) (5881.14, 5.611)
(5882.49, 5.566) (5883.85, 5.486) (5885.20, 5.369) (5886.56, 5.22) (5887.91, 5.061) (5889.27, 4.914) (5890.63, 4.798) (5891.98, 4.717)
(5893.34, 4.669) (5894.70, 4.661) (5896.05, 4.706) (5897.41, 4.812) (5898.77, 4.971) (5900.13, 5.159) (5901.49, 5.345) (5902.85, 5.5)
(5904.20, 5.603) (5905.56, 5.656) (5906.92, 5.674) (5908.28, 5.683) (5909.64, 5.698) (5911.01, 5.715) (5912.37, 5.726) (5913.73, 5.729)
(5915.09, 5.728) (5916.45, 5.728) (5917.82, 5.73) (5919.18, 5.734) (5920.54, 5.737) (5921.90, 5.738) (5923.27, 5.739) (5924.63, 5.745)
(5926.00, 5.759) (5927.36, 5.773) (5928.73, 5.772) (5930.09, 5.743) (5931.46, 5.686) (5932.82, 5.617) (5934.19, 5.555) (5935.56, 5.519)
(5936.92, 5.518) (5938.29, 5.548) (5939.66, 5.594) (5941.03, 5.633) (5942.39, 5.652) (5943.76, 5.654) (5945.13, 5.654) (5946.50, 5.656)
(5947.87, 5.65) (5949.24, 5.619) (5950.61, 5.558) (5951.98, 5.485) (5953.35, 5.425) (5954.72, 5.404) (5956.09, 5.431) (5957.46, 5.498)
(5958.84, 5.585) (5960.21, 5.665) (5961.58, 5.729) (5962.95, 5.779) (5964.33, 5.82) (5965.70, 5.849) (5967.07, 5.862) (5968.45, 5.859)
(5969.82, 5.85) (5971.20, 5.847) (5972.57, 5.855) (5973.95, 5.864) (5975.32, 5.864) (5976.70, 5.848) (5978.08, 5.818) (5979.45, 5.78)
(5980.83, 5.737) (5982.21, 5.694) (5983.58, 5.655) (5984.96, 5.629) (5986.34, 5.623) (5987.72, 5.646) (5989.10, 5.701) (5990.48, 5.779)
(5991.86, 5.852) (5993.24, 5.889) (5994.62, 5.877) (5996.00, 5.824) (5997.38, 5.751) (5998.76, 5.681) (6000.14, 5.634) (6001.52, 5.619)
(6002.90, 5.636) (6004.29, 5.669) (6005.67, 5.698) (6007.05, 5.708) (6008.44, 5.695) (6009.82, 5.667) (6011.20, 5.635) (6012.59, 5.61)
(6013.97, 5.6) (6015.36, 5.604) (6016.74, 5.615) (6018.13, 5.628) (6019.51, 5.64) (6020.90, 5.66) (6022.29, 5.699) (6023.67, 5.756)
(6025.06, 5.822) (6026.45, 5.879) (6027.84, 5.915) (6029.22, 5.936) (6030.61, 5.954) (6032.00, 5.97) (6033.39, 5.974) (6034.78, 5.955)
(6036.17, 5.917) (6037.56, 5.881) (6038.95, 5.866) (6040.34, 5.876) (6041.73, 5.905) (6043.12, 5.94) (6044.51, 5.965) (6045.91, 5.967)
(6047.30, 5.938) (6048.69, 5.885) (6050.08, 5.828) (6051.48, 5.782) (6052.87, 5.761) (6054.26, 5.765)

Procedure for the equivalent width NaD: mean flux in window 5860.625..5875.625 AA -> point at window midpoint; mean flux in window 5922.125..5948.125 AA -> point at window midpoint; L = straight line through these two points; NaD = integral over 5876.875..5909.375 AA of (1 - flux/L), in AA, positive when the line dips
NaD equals 3.0 AA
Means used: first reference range 5.88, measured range 5.26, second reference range 5.66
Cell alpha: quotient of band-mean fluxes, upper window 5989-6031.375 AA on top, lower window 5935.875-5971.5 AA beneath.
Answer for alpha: 1.02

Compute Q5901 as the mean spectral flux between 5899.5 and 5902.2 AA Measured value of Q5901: 5.25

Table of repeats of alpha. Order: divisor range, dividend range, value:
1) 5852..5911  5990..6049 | 1.05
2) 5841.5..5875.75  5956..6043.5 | 0.99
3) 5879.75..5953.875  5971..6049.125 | 1.05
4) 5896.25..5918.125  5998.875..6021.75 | 1.03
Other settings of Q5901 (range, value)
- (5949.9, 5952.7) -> 5.52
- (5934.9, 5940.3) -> 5.55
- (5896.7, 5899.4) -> 4.88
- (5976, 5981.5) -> 5.79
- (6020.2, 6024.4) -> 5.7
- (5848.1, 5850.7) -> 5.88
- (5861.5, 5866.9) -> 5.88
